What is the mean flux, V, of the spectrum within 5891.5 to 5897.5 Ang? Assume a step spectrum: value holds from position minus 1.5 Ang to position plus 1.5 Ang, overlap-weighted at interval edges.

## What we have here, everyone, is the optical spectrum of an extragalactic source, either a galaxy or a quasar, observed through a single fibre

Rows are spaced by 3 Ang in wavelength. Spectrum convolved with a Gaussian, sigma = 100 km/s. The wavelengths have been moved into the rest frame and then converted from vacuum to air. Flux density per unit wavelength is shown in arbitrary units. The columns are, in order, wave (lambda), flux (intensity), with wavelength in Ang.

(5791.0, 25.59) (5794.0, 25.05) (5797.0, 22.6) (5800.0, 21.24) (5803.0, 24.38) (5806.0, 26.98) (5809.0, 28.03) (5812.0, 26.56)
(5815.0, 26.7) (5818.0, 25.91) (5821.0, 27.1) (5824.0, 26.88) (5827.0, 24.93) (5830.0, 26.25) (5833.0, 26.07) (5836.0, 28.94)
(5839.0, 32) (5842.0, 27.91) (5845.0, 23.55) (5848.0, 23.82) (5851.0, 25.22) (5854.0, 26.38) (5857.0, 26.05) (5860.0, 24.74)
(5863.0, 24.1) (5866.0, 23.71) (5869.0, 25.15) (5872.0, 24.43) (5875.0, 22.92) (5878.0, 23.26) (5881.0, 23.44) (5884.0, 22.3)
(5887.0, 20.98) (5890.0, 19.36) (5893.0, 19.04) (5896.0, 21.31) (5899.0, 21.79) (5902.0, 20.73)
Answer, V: 20.2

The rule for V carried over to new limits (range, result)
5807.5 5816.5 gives 27.1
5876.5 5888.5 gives 22.5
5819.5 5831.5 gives 26.3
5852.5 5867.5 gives 25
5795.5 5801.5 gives 21.9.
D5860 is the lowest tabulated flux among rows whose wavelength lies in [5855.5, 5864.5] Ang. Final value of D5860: 24.1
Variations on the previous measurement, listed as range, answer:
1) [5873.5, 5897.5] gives 19.04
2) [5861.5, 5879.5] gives 22.92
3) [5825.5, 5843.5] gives 24.93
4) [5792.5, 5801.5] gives 21.24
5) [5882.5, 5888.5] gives 20.98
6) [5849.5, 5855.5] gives 25.22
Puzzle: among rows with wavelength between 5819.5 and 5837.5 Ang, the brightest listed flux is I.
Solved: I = 28.94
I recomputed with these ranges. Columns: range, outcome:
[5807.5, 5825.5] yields 28.03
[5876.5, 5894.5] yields 23.44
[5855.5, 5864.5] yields 26.05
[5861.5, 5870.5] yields 25.15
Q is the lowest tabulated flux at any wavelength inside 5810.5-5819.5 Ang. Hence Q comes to 25.91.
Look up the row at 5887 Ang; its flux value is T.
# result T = 20.98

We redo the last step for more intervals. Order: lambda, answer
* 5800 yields 21.24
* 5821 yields 27.1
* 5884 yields 22.3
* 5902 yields 20.73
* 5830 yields 26.25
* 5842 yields 27.91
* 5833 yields 26.07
